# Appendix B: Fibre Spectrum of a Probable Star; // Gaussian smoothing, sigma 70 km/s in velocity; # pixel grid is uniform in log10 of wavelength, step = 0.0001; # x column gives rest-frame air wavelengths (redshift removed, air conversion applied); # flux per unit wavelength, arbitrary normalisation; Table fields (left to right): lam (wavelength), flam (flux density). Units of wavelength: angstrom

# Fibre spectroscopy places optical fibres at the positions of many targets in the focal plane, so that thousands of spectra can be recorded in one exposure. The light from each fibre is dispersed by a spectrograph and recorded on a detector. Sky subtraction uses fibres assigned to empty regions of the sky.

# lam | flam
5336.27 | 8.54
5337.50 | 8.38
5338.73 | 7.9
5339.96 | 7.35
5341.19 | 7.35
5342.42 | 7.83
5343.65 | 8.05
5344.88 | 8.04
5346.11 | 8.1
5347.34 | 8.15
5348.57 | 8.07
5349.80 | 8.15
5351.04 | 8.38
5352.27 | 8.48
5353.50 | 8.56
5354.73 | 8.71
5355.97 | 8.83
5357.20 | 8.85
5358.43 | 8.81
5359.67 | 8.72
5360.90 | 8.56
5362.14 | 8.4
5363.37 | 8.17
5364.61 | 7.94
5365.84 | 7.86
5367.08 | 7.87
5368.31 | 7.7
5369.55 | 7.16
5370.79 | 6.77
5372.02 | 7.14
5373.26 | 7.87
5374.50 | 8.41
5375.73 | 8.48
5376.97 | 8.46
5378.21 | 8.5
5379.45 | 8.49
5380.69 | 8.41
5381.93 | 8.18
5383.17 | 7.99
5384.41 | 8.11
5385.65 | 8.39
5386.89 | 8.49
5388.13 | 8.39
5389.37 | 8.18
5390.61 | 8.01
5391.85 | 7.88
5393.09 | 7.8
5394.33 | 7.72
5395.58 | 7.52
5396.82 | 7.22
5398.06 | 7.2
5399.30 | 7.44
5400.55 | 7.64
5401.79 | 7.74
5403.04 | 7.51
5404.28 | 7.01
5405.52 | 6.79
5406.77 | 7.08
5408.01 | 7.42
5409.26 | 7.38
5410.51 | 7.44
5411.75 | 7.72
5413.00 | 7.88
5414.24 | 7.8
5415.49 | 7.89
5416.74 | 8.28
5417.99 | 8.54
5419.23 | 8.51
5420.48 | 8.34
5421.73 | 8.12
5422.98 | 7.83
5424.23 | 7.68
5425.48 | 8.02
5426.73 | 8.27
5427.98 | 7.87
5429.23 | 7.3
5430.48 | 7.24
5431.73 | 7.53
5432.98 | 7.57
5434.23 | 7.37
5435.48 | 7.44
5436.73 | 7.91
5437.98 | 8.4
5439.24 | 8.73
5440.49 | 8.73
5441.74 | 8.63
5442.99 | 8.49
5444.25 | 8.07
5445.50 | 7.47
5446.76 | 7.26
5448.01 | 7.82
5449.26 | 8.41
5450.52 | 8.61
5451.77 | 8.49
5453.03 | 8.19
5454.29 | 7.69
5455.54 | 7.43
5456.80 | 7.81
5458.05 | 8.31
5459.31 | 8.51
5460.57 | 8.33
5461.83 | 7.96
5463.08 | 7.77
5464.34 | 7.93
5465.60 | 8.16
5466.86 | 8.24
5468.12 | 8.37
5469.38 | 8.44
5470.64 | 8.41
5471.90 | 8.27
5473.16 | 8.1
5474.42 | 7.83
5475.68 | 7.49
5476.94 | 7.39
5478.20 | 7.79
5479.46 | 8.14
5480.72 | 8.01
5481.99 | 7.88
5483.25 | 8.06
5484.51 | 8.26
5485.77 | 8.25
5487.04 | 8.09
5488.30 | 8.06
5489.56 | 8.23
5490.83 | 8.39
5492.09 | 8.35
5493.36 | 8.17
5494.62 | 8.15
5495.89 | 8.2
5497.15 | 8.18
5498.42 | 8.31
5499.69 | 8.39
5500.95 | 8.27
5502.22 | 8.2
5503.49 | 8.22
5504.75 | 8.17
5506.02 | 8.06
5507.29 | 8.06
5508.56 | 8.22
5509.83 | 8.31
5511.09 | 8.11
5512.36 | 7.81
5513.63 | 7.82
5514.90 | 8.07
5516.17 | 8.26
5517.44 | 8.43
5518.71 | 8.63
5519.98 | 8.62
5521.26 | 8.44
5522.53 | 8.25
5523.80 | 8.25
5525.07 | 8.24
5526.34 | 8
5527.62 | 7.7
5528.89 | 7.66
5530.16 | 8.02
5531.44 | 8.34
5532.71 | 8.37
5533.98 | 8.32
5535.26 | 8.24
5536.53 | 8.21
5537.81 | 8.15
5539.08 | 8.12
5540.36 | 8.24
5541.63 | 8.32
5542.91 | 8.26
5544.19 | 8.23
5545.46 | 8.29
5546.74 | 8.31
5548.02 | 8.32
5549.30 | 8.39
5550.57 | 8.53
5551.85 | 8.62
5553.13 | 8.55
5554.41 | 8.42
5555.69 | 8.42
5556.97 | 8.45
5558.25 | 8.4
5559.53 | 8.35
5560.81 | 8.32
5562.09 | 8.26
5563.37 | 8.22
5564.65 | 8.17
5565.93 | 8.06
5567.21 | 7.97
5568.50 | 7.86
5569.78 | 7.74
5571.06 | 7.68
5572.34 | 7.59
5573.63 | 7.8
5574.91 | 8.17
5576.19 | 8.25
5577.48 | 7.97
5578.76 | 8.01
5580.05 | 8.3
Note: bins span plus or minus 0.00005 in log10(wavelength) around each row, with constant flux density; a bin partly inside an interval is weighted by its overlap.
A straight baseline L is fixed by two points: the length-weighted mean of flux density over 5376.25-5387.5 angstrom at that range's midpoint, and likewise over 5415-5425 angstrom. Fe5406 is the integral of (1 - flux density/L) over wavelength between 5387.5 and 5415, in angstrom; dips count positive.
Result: 2.2 angstrom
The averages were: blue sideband 8.33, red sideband 8.15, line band 7.58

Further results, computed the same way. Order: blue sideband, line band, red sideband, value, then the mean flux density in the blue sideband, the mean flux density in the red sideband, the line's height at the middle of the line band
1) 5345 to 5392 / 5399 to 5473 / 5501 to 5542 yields 2.4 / 8.2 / 8.18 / 8.19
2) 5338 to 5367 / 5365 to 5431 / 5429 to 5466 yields 2.3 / 8.22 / 7.99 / 8.11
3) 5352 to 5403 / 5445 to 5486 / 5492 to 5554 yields 0.7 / 8.06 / 8.23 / 8.17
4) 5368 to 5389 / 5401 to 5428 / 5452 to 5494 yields 1.0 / 8.06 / 8.07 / 8.07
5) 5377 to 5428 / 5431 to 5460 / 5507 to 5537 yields -0.2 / 7.88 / 8.18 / 7.99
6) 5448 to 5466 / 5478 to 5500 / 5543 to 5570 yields 0.0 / 8.1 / 8.29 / 8.16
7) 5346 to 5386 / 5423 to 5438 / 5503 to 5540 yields 0.9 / 8.2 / 8.18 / 8.19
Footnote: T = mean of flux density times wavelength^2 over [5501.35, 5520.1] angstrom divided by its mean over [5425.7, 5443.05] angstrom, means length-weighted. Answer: 1.06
